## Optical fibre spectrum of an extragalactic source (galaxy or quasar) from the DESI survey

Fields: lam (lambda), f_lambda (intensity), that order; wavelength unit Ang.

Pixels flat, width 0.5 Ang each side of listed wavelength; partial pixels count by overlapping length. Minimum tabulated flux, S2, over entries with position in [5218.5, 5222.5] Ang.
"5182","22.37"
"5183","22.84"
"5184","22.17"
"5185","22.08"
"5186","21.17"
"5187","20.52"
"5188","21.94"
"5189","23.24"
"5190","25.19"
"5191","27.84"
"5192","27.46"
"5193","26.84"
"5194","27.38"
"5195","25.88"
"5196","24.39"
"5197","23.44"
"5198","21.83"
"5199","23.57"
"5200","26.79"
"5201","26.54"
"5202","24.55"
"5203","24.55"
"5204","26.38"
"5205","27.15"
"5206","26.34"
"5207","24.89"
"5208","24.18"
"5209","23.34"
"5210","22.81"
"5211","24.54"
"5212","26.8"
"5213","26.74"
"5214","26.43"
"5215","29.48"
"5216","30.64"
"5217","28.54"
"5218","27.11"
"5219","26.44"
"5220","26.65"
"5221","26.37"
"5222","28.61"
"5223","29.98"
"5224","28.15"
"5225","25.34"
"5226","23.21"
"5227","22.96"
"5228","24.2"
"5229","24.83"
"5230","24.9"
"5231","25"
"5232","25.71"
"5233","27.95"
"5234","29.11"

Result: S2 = 26.37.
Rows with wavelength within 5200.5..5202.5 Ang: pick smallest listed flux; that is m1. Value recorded 24.55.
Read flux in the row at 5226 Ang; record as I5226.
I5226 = 23.21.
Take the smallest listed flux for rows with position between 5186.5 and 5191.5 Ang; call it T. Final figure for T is 20.52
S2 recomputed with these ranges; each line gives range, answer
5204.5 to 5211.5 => 22.81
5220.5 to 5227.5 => 22.96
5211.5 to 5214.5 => 26.43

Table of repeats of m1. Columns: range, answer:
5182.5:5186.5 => 21.17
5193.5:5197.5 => 23.44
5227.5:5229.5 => 24.2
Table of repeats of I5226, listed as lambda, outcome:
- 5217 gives 28.54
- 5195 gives 25.88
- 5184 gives 22.17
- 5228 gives 24.2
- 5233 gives 27.95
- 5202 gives 24.55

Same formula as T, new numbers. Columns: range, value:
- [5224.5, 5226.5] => 23.21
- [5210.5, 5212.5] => 24.54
